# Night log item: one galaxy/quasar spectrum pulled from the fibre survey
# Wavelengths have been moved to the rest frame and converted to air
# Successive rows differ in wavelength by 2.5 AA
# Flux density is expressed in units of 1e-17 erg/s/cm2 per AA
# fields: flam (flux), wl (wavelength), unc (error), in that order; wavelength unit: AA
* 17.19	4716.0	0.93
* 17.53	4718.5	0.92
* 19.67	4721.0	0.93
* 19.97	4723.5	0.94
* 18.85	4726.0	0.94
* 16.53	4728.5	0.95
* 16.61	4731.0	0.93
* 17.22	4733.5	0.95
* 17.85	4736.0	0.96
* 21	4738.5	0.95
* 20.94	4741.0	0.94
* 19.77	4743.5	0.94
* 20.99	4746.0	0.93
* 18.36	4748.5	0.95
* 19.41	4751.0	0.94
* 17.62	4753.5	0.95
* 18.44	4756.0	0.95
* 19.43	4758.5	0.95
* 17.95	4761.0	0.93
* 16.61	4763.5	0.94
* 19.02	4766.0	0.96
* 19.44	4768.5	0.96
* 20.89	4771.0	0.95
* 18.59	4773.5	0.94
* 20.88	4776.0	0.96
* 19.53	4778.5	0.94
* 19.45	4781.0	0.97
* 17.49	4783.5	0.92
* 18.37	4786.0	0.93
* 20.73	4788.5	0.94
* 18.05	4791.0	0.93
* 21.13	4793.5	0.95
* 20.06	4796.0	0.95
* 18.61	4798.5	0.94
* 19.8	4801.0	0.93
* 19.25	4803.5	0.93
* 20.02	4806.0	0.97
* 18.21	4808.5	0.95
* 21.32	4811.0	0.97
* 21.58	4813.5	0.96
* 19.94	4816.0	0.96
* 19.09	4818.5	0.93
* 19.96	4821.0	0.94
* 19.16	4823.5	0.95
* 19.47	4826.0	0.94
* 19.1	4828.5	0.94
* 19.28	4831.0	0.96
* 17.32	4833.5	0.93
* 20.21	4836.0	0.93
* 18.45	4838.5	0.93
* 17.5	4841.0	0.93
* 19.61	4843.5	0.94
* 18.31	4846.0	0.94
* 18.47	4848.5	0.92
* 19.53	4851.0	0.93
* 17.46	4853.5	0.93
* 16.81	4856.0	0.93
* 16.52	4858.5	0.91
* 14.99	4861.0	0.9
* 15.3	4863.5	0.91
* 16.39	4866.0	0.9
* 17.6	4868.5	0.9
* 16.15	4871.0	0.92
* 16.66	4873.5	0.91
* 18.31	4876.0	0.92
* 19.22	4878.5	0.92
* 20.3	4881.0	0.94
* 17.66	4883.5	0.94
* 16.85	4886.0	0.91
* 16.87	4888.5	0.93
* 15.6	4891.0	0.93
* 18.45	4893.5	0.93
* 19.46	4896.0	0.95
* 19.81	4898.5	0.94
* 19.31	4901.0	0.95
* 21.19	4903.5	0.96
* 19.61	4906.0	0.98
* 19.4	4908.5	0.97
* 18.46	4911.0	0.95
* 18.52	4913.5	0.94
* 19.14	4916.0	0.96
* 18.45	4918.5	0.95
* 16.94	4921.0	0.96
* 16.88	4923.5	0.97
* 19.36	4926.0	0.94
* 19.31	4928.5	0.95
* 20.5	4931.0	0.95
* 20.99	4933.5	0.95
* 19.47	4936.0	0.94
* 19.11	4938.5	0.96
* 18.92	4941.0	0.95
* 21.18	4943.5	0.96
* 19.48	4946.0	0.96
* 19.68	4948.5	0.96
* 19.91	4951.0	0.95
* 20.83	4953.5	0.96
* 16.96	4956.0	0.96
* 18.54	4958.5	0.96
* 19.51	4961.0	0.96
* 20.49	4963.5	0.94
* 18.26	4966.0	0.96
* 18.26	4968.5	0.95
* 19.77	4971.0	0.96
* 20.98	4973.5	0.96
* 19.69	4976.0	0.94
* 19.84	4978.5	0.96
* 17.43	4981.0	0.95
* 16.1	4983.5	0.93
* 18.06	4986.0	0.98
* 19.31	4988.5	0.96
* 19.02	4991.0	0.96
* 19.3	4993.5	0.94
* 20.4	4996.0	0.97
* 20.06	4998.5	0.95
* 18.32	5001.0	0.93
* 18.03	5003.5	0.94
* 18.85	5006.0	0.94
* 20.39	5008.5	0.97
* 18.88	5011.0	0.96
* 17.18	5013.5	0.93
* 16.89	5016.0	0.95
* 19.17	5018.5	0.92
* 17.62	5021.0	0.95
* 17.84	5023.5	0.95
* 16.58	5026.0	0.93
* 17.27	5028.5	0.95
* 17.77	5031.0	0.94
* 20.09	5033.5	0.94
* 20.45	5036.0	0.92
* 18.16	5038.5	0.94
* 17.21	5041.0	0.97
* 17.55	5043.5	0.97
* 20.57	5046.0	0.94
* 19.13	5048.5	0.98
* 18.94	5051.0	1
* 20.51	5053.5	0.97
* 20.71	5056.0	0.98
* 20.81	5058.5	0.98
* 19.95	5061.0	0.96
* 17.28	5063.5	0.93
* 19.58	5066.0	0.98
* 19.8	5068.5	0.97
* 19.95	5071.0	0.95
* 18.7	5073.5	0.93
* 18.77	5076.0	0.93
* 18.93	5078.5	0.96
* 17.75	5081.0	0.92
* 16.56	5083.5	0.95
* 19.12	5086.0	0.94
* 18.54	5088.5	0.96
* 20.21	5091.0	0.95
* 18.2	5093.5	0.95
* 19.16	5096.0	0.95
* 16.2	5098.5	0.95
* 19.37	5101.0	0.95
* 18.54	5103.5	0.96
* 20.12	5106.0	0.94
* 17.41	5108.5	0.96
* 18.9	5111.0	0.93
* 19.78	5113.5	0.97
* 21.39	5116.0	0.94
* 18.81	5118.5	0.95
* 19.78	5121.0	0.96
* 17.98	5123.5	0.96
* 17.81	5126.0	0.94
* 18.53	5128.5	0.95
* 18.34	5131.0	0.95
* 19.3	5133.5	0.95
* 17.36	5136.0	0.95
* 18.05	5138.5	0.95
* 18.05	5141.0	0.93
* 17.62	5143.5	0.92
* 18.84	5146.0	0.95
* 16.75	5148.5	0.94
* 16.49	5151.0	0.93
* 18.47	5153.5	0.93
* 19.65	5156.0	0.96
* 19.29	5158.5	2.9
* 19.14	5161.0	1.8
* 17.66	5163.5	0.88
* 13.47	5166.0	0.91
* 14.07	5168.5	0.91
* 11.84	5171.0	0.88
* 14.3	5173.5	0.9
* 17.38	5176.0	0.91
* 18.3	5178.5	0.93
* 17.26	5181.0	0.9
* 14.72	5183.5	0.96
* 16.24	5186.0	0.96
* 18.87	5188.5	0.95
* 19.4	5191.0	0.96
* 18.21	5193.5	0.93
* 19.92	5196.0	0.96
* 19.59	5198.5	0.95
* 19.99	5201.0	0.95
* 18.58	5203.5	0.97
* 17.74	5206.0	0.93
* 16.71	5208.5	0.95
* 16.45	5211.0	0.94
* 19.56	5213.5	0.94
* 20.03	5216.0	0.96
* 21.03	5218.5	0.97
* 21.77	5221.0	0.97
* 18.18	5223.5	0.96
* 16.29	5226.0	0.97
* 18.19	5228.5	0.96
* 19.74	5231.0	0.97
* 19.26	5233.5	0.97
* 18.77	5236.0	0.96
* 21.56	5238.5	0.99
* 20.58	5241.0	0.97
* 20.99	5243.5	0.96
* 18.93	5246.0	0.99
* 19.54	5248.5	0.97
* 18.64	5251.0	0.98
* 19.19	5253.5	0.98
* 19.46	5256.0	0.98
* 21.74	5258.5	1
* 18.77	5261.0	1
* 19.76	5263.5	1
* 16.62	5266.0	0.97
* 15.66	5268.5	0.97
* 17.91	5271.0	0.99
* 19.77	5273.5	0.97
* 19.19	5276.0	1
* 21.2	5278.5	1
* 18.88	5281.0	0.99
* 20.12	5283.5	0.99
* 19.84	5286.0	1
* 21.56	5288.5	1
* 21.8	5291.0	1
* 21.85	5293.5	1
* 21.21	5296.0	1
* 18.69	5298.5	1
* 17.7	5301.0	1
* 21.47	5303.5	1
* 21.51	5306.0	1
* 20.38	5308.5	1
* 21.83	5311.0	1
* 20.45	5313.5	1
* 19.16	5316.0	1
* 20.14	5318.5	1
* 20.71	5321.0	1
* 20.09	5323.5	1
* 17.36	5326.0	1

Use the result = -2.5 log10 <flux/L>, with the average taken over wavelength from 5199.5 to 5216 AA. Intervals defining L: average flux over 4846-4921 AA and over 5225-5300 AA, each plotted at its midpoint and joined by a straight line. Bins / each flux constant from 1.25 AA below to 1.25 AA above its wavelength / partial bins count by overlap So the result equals 0.06 mag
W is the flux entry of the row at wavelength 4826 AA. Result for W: 19.47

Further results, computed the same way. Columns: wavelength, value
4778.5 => 19.53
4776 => 20.88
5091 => 20.21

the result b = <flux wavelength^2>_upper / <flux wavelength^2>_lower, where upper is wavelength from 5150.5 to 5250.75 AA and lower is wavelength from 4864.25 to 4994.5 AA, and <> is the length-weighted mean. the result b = 1.1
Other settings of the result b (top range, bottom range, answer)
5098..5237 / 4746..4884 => 1.12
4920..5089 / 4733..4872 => 1.09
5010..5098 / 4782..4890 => 1.10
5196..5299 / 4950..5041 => 1.14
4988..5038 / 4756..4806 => 1.07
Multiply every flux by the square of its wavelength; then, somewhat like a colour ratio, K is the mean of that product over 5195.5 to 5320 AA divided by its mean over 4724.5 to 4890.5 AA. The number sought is 1.25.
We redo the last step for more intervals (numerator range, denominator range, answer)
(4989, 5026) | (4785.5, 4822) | 1.03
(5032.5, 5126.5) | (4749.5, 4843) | 1.11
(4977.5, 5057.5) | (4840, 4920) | 1.09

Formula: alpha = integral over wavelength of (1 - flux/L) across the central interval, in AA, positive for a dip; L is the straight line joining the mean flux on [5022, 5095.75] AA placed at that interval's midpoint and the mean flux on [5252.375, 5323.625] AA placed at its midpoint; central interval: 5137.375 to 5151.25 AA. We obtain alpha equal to 1.1 AA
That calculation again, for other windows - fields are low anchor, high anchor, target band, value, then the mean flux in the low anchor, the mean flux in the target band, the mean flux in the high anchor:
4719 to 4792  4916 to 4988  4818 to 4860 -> 0.97 AA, 18.9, 18.6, 19.1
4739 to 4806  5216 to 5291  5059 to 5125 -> 1.76 AA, 19.3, 18.9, 19.5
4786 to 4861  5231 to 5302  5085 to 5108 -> 0.74 AA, 19.1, 18.8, 19.6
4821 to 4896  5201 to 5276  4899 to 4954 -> -3.85 AA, 17.9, 19.4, 19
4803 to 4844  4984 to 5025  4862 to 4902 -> 2.97 AA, 19.4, 17.7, 18.6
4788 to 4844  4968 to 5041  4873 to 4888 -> 0.79 AA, 19.5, 18.2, 18.7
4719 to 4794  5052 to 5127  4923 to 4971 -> -0.98 AA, 19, 19.4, 19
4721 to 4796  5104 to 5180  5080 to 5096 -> -0.41 AA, 19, 18.5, 17.8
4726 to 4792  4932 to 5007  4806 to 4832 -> -1.01 AA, 18.9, 19.7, 19.2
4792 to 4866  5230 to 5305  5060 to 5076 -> 0.10 AA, 18.8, 19.2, 19.7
